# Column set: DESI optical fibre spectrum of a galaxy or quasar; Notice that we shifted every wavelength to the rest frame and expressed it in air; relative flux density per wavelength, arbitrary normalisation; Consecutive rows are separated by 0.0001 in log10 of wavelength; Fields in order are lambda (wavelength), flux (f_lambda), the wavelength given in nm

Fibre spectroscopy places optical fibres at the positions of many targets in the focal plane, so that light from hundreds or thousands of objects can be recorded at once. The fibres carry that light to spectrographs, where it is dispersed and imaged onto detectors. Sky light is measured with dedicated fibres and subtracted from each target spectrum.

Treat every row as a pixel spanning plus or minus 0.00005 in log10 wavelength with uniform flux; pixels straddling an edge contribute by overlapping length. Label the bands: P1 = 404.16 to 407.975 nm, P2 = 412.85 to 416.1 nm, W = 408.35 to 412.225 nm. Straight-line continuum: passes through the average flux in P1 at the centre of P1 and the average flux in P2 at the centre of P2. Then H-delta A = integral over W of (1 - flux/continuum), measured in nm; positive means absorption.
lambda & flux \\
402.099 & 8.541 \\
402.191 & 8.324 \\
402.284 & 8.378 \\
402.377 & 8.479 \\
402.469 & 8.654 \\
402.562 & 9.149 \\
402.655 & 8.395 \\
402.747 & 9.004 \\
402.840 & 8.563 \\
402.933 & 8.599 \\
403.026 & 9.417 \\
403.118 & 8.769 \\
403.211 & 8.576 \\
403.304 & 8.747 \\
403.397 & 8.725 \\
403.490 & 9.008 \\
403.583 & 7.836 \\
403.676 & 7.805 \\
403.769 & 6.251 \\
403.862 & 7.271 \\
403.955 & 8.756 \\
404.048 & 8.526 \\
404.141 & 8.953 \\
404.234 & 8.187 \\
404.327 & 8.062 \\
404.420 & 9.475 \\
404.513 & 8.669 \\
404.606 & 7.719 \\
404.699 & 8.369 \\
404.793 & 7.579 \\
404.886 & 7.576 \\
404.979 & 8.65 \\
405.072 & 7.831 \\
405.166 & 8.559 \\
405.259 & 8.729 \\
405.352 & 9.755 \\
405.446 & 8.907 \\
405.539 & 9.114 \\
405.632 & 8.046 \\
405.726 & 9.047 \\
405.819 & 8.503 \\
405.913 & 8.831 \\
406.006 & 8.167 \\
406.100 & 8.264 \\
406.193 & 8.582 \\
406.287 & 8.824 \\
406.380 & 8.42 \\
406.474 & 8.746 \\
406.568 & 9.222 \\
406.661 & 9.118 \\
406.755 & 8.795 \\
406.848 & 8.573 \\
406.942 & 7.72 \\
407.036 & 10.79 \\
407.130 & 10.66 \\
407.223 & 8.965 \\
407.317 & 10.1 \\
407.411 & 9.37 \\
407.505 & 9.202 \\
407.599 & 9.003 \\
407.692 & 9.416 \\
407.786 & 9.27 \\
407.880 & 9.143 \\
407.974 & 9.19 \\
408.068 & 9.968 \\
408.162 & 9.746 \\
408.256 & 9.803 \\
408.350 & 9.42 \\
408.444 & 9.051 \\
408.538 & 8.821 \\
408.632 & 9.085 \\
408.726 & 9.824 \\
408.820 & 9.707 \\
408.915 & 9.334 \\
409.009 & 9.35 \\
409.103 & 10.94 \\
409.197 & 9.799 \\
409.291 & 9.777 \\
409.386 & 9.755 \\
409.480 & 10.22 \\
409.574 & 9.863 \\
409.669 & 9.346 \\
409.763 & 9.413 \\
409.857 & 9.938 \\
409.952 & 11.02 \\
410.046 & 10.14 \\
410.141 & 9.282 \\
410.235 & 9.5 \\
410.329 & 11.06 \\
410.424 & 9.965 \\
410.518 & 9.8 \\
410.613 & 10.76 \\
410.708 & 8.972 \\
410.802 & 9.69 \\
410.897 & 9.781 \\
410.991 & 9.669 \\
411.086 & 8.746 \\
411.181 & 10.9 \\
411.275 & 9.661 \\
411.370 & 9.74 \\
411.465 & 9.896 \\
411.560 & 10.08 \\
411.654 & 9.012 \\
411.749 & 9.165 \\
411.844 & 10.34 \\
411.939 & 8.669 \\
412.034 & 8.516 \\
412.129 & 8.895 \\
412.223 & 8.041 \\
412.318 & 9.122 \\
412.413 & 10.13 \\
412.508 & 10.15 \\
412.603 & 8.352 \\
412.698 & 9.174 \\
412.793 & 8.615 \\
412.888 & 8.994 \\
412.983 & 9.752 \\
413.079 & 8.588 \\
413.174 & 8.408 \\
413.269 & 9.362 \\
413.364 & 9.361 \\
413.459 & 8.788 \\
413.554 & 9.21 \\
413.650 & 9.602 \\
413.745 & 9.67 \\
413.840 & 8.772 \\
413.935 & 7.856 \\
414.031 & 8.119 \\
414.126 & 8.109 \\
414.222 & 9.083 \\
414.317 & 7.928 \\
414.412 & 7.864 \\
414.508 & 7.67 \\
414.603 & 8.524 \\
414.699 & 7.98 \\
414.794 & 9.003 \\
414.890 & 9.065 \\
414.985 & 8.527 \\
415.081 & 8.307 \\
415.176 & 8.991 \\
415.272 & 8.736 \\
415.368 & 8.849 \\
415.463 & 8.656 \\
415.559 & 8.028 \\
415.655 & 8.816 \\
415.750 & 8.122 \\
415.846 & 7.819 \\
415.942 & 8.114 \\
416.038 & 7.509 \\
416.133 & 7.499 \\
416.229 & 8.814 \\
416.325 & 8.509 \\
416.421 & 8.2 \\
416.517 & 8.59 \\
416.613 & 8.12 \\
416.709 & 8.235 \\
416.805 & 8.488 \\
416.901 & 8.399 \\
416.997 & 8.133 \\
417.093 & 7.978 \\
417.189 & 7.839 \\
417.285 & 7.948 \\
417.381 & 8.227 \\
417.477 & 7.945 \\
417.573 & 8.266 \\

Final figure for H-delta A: -0.43 nm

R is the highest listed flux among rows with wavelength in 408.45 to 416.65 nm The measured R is 11.06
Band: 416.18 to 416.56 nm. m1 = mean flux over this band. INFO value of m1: 8.51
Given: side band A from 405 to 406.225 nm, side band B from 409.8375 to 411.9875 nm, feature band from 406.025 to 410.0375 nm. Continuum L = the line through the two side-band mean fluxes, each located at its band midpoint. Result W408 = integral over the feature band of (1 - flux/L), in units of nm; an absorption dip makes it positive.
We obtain -0.10 nm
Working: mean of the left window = 8.64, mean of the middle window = 9.42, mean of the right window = 9.81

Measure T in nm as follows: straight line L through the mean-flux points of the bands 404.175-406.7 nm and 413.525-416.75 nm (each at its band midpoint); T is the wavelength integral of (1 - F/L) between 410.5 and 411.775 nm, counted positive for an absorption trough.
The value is -0.185 nm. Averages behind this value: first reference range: 8.56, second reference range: 8.43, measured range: 9.71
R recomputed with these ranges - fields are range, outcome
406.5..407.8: 10.79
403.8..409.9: 10.94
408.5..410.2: 11.02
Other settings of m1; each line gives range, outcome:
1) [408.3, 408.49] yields 9.25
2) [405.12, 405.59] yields 9.02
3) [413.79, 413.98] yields 8.36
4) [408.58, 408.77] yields 9.44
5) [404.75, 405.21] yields 8.04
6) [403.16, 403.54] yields 8.74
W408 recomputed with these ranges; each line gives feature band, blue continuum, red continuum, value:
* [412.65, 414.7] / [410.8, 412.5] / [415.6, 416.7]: 0.04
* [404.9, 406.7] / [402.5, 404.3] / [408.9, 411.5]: 0.05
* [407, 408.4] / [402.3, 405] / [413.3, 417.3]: -0.20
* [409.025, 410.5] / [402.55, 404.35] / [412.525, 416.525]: -0.26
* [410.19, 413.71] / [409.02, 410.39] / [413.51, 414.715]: -0.07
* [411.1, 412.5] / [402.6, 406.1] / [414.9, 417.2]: -0.18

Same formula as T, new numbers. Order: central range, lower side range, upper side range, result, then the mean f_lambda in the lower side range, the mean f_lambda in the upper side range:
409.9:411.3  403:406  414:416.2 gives -0.26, 8.44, 8.33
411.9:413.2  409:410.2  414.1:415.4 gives 0.02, 9.93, 8.47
